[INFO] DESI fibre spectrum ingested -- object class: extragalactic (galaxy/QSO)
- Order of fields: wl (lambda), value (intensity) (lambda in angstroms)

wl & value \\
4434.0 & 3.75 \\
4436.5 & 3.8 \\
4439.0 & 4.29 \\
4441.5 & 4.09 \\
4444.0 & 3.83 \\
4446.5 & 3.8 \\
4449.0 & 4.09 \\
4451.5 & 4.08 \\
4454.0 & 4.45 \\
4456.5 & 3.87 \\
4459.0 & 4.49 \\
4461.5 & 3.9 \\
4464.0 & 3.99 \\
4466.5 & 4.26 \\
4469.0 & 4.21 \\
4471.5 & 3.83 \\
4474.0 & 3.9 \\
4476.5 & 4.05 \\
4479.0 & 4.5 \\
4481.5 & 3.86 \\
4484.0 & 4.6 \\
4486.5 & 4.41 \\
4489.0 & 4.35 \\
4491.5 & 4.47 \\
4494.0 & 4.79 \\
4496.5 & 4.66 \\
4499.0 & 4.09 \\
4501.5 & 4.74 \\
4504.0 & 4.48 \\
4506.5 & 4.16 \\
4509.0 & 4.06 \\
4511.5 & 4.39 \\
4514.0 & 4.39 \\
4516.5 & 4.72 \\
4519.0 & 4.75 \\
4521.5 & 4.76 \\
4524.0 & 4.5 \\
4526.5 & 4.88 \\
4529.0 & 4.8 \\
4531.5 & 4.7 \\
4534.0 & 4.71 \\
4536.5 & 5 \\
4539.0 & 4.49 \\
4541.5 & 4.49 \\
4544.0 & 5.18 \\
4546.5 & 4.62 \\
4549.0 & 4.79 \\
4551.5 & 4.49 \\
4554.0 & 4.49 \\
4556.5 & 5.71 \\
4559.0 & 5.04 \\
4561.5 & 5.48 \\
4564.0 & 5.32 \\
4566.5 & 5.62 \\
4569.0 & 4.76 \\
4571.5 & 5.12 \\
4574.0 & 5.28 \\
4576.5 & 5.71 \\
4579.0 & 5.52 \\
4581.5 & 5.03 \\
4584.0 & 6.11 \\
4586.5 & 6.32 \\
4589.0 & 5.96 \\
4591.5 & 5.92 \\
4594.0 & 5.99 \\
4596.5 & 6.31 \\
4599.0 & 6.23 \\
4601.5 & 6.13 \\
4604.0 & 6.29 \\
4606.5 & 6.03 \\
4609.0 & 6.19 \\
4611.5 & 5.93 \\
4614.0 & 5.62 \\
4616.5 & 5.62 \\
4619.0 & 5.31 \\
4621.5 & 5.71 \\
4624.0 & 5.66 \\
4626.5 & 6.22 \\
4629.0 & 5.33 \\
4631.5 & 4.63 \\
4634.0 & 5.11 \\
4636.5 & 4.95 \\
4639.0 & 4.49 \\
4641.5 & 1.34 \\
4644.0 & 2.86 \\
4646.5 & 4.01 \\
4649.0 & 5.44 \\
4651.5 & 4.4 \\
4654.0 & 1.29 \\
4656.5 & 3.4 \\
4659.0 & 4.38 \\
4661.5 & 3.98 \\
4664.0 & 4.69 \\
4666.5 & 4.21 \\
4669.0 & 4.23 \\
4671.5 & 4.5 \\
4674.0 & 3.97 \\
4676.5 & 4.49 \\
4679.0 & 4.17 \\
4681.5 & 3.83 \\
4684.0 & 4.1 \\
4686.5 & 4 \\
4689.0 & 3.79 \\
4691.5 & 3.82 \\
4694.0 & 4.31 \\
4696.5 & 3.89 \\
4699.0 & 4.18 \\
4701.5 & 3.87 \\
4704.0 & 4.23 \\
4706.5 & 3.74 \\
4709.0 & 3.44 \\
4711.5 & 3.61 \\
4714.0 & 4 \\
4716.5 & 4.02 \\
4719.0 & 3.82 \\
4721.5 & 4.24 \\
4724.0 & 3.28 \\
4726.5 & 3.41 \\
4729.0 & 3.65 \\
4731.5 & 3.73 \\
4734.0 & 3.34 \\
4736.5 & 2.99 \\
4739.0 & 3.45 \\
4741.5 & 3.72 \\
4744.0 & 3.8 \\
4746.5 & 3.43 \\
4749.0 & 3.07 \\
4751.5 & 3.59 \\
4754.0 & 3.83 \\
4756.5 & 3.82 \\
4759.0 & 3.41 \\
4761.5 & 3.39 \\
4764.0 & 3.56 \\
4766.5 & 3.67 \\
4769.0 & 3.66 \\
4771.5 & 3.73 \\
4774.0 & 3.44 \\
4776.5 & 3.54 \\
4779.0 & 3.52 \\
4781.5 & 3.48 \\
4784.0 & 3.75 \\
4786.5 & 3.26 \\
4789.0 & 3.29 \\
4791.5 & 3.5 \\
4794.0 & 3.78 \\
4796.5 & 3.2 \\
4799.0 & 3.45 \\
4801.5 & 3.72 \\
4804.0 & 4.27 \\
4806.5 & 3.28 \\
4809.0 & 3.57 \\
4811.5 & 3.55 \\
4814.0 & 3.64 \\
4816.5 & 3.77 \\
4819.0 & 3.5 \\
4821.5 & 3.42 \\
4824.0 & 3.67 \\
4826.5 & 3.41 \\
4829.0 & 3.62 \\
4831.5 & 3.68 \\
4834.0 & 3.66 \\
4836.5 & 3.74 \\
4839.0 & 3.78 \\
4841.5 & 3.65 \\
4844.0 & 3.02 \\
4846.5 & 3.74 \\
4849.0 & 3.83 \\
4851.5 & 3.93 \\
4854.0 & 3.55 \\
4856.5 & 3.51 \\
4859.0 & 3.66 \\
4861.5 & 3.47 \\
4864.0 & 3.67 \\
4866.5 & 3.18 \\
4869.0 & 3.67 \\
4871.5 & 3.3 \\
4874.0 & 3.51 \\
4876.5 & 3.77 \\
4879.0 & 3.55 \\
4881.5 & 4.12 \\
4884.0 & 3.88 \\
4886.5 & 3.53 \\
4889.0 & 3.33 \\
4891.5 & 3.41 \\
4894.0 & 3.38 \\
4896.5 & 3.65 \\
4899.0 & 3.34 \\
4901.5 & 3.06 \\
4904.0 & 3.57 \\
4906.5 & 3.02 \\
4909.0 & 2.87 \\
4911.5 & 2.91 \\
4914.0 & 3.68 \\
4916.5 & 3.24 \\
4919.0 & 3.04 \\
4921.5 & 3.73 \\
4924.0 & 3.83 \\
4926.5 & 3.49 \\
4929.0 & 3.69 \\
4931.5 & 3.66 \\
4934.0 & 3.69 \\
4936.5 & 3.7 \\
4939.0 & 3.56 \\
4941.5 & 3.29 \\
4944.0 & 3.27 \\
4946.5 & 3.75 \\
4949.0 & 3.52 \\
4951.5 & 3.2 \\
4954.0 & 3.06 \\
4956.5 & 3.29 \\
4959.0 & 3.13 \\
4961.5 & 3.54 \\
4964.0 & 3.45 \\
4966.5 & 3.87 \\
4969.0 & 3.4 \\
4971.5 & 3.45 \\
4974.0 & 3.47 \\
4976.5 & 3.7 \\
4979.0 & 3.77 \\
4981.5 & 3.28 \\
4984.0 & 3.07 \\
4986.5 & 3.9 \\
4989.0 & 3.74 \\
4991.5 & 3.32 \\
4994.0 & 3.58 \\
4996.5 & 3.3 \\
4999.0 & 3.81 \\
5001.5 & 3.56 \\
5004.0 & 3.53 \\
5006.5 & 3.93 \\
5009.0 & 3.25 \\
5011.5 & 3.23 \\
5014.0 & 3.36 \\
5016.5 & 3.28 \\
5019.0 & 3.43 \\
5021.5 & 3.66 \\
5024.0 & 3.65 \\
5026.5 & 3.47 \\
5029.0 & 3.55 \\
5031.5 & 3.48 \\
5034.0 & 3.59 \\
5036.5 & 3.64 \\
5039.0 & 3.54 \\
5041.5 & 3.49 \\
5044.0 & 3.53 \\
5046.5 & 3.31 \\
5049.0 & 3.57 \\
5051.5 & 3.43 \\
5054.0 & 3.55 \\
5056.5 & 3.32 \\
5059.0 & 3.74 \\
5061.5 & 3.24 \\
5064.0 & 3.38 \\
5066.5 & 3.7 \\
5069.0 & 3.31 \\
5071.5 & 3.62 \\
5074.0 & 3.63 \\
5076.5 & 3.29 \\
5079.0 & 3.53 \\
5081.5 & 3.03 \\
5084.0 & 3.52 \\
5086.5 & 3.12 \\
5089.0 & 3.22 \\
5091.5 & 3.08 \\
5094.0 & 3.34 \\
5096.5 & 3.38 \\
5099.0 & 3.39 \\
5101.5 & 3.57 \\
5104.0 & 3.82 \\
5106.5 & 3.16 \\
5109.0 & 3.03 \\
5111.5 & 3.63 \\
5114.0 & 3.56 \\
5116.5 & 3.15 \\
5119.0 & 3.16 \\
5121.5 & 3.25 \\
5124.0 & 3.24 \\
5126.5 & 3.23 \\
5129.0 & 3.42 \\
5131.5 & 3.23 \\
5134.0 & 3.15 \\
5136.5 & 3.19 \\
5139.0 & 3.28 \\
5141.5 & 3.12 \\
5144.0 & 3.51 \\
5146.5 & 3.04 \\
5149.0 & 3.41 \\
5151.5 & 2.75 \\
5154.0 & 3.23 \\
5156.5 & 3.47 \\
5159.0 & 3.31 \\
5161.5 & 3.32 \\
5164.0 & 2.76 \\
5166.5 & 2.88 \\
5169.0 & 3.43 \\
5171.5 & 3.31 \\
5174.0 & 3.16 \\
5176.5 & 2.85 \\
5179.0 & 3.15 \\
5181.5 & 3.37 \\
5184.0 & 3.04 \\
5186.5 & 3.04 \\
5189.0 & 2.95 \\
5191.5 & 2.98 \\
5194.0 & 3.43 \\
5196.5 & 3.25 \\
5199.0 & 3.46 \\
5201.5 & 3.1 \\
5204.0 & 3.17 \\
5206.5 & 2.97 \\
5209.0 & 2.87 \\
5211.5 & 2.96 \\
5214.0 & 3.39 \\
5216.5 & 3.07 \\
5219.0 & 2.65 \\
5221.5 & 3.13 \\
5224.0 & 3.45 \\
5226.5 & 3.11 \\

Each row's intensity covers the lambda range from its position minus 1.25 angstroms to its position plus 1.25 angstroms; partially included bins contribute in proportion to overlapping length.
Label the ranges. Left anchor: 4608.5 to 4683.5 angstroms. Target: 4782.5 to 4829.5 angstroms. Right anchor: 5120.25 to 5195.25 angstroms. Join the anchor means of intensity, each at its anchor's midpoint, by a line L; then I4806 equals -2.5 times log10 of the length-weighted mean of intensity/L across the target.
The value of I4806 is 0.15 mag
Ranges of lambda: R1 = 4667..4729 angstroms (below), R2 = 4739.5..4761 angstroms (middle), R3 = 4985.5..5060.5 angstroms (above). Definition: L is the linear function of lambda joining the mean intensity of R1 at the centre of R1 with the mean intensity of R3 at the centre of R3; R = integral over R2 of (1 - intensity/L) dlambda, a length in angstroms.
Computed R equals 1.7 angstroms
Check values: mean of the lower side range 3.95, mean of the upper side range 3.52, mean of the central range 3.57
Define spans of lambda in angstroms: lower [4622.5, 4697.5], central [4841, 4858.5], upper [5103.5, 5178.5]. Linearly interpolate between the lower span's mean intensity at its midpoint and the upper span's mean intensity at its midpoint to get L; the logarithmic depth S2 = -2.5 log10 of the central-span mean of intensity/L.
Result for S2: 0.06 mag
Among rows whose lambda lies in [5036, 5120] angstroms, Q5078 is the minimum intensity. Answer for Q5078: 3.03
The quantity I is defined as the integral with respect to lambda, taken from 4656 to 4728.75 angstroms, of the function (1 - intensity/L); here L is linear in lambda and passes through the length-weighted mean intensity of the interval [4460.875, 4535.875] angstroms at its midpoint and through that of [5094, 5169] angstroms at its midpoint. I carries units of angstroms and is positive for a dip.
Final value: 1.3 angstroms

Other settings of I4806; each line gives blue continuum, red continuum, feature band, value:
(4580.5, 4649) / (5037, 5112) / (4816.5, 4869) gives 0.22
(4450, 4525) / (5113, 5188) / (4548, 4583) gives -0.23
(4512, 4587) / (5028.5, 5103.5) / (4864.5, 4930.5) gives 0.15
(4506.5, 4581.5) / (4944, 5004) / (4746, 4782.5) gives 0.17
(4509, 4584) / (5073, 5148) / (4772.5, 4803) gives 0.21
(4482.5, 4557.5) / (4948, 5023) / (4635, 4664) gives 0.15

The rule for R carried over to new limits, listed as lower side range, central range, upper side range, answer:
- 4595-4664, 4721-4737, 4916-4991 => 3.47 angstroms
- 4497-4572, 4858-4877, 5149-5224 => 1.97 angstroms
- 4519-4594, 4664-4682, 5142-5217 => 1.96 angstroms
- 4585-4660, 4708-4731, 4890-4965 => 4.25 angstroms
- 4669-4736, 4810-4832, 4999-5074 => 1.03 angstroms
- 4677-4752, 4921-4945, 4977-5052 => -0.08 angstroms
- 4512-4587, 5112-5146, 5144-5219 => 0.24 angstroms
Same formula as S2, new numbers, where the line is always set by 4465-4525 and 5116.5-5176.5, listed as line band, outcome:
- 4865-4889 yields 0.03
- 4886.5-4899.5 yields 0.07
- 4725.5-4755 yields 0.13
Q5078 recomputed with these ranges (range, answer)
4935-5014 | 3.06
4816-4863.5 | 3.02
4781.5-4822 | 3.2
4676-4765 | 2.99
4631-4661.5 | 1.29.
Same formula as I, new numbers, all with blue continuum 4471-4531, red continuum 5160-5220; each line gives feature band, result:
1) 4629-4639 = -1.73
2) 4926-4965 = 1.36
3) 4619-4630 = -3.92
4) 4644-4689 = 1.00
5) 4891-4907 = 1.35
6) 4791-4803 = 0.99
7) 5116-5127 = 0.11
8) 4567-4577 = -2.13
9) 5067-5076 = -0.48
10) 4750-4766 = 1.40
